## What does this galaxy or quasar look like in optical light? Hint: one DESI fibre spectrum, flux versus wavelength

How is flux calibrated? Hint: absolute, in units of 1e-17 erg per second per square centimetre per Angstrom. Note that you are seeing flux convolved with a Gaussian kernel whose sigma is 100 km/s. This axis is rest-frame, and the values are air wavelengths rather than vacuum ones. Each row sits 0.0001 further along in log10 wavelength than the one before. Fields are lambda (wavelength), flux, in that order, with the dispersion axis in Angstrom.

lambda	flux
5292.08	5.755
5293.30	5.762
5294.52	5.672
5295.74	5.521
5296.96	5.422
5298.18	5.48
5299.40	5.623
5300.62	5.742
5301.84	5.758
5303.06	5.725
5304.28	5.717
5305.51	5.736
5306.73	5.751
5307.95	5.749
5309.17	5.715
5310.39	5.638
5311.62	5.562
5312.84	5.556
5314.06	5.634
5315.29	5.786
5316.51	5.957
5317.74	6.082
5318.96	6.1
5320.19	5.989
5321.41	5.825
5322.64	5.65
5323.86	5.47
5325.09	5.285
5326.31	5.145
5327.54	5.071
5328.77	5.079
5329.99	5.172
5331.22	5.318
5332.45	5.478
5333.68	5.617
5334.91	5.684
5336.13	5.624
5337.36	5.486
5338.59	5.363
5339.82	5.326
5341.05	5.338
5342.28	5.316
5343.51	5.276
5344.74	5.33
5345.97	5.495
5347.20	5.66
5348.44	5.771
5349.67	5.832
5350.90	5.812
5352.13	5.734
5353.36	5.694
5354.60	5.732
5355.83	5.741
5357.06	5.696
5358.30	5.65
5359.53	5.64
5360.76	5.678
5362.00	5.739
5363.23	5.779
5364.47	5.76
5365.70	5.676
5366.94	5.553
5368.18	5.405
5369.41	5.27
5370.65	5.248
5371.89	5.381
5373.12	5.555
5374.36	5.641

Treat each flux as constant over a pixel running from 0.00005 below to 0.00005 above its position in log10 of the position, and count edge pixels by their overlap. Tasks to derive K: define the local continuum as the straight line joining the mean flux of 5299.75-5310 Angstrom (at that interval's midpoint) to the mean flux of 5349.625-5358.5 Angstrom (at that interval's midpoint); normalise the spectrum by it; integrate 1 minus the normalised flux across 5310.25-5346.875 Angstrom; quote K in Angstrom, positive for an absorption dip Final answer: 1.4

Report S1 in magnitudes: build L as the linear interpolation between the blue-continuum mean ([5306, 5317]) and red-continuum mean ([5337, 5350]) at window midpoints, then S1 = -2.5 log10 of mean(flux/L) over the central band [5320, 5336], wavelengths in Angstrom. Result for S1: 0.028 mag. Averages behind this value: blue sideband 5.71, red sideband 5.46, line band 5.44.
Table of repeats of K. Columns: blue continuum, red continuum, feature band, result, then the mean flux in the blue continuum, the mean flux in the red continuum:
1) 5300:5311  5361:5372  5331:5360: 0.2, 5.73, 5.54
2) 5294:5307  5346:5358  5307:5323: -0.3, 5.64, 5.72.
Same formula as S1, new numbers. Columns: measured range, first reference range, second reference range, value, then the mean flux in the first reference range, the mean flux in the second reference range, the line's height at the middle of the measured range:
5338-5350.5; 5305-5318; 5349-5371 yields 0.04 mag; 5.73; 5.65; 5.68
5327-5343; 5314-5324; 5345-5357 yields 0.08 mag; 5.86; 5.71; 5.78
